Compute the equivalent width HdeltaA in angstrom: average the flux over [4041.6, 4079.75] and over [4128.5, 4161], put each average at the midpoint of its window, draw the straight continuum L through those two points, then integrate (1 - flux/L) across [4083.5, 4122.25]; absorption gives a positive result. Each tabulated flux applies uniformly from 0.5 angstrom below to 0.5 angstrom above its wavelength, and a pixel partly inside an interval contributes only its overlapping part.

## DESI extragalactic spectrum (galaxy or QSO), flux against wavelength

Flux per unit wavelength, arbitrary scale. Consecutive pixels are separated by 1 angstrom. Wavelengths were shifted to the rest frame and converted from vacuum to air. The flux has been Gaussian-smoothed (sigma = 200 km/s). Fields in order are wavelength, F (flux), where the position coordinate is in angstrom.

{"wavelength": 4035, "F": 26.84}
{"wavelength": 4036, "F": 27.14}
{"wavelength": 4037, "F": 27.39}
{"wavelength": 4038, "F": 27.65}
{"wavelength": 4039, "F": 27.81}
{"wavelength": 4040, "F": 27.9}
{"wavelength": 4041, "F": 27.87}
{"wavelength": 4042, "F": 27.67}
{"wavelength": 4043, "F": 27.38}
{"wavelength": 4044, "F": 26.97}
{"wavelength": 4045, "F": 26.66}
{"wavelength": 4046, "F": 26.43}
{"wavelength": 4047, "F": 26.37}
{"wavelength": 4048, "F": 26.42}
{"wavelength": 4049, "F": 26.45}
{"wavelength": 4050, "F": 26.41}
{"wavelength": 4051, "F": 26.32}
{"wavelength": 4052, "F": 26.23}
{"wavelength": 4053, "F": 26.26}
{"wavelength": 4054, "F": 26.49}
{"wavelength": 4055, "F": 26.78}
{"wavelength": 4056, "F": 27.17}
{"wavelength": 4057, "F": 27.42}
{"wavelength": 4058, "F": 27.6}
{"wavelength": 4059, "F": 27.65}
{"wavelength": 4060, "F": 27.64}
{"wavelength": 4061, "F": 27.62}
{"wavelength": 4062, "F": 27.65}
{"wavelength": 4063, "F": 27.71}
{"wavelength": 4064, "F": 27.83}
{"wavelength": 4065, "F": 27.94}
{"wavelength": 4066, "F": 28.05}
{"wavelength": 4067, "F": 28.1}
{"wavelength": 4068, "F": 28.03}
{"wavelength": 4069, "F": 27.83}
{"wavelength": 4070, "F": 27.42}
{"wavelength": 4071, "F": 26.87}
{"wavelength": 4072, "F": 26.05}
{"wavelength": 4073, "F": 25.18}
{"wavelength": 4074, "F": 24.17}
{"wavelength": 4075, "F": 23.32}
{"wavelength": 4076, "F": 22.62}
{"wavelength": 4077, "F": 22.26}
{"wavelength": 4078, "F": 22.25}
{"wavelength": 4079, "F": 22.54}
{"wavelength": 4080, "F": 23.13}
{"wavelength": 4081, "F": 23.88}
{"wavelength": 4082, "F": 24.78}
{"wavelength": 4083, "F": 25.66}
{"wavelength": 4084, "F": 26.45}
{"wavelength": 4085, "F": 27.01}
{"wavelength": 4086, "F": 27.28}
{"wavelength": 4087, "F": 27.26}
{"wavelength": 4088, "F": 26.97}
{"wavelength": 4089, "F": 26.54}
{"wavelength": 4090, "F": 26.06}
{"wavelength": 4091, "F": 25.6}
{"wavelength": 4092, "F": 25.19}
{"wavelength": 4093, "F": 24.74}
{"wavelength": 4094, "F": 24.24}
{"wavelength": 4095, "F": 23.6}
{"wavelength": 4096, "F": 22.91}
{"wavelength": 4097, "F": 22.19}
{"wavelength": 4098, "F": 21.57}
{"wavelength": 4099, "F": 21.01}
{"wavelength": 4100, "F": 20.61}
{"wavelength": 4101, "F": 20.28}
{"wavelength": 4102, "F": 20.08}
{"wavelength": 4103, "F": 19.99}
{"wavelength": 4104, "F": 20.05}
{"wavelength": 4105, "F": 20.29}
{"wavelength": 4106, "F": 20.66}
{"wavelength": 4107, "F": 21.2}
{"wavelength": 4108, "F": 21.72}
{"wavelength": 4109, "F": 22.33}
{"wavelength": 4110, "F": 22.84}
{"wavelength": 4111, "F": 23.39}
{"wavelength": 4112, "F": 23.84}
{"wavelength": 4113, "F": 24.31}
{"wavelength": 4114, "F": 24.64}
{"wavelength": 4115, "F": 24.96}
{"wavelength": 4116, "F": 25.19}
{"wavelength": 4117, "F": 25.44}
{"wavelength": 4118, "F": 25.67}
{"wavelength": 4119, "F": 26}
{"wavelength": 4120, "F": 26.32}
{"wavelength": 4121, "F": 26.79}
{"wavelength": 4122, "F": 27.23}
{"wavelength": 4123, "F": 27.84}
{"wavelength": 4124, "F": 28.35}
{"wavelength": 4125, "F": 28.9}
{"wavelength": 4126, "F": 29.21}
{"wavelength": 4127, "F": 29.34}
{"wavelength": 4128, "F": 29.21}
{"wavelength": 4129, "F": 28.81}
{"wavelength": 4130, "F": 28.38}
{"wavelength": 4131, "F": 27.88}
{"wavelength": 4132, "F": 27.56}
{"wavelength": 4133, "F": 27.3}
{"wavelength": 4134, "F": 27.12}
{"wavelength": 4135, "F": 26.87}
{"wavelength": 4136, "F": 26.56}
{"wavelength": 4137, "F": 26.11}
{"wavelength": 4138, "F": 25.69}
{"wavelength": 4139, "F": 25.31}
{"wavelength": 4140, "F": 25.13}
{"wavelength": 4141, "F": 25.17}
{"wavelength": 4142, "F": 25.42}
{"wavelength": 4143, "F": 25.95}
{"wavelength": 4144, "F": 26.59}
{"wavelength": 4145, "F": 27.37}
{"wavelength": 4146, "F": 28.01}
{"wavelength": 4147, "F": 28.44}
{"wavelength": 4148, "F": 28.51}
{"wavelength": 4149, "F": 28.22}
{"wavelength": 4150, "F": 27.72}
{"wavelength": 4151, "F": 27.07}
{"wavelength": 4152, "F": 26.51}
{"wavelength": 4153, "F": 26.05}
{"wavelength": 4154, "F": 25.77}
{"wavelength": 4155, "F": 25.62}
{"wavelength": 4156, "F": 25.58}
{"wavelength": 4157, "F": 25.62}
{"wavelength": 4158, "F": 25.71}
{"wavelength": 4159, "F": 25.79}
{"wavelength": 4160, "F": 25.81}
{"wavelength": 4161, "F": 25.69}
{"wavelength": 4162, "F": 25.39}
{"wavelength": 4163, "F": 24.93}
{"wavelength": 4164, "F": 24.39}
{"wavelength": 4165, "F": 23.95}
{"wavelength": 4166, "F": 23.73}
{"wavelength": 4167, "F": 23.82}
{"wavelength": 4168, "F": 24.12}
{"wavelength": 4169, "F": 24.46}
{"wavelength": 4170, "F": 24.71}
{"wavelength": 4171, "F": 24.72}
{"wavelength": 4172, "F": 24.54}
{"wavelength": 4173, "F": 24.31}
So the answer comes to 3.9 angstrom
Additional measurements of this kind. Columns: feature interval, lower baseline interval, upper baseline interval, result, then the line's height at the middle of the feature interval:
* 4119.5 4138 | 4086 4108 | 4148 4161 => -2.14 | 24.8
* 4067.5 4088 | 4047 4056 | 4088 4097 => 0.14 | 25.4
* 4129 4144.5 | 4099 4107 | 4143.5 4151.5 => -0.38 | 26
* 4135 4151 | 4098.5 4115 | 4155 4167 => -1.79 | 24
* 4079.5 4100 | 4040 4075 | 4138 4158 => 1.61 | 26.8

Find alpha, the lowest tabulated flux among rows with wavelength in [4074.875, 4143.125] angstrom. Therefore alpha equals 19.99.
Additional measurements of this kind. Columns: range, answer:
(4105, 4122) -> 20.29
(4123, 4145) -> 25.13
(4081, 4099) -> 21.01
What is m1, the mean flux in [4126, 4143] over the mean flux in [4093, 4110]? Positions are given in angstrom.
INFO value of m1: 1.25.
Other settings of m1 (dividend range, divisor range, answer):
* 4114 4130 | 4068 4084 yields 1.10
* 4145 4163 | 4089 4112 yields 1.18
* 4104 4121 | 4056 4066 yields 0.86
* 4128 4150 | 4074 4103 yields 1.13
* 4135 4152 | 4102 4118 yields 1.17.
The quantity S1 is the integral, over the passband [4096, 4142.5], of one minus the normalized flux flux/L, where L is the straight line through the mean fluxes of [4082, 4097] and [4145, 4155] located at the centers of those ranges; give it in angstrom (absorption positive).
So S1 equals 2.7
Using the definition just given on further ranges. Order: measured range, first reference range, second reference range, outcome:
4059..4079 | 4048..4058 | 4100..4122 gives -0.36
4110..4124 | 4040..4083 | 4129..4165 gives 0.46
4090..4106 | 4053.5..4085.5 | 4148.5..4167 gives 2.30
